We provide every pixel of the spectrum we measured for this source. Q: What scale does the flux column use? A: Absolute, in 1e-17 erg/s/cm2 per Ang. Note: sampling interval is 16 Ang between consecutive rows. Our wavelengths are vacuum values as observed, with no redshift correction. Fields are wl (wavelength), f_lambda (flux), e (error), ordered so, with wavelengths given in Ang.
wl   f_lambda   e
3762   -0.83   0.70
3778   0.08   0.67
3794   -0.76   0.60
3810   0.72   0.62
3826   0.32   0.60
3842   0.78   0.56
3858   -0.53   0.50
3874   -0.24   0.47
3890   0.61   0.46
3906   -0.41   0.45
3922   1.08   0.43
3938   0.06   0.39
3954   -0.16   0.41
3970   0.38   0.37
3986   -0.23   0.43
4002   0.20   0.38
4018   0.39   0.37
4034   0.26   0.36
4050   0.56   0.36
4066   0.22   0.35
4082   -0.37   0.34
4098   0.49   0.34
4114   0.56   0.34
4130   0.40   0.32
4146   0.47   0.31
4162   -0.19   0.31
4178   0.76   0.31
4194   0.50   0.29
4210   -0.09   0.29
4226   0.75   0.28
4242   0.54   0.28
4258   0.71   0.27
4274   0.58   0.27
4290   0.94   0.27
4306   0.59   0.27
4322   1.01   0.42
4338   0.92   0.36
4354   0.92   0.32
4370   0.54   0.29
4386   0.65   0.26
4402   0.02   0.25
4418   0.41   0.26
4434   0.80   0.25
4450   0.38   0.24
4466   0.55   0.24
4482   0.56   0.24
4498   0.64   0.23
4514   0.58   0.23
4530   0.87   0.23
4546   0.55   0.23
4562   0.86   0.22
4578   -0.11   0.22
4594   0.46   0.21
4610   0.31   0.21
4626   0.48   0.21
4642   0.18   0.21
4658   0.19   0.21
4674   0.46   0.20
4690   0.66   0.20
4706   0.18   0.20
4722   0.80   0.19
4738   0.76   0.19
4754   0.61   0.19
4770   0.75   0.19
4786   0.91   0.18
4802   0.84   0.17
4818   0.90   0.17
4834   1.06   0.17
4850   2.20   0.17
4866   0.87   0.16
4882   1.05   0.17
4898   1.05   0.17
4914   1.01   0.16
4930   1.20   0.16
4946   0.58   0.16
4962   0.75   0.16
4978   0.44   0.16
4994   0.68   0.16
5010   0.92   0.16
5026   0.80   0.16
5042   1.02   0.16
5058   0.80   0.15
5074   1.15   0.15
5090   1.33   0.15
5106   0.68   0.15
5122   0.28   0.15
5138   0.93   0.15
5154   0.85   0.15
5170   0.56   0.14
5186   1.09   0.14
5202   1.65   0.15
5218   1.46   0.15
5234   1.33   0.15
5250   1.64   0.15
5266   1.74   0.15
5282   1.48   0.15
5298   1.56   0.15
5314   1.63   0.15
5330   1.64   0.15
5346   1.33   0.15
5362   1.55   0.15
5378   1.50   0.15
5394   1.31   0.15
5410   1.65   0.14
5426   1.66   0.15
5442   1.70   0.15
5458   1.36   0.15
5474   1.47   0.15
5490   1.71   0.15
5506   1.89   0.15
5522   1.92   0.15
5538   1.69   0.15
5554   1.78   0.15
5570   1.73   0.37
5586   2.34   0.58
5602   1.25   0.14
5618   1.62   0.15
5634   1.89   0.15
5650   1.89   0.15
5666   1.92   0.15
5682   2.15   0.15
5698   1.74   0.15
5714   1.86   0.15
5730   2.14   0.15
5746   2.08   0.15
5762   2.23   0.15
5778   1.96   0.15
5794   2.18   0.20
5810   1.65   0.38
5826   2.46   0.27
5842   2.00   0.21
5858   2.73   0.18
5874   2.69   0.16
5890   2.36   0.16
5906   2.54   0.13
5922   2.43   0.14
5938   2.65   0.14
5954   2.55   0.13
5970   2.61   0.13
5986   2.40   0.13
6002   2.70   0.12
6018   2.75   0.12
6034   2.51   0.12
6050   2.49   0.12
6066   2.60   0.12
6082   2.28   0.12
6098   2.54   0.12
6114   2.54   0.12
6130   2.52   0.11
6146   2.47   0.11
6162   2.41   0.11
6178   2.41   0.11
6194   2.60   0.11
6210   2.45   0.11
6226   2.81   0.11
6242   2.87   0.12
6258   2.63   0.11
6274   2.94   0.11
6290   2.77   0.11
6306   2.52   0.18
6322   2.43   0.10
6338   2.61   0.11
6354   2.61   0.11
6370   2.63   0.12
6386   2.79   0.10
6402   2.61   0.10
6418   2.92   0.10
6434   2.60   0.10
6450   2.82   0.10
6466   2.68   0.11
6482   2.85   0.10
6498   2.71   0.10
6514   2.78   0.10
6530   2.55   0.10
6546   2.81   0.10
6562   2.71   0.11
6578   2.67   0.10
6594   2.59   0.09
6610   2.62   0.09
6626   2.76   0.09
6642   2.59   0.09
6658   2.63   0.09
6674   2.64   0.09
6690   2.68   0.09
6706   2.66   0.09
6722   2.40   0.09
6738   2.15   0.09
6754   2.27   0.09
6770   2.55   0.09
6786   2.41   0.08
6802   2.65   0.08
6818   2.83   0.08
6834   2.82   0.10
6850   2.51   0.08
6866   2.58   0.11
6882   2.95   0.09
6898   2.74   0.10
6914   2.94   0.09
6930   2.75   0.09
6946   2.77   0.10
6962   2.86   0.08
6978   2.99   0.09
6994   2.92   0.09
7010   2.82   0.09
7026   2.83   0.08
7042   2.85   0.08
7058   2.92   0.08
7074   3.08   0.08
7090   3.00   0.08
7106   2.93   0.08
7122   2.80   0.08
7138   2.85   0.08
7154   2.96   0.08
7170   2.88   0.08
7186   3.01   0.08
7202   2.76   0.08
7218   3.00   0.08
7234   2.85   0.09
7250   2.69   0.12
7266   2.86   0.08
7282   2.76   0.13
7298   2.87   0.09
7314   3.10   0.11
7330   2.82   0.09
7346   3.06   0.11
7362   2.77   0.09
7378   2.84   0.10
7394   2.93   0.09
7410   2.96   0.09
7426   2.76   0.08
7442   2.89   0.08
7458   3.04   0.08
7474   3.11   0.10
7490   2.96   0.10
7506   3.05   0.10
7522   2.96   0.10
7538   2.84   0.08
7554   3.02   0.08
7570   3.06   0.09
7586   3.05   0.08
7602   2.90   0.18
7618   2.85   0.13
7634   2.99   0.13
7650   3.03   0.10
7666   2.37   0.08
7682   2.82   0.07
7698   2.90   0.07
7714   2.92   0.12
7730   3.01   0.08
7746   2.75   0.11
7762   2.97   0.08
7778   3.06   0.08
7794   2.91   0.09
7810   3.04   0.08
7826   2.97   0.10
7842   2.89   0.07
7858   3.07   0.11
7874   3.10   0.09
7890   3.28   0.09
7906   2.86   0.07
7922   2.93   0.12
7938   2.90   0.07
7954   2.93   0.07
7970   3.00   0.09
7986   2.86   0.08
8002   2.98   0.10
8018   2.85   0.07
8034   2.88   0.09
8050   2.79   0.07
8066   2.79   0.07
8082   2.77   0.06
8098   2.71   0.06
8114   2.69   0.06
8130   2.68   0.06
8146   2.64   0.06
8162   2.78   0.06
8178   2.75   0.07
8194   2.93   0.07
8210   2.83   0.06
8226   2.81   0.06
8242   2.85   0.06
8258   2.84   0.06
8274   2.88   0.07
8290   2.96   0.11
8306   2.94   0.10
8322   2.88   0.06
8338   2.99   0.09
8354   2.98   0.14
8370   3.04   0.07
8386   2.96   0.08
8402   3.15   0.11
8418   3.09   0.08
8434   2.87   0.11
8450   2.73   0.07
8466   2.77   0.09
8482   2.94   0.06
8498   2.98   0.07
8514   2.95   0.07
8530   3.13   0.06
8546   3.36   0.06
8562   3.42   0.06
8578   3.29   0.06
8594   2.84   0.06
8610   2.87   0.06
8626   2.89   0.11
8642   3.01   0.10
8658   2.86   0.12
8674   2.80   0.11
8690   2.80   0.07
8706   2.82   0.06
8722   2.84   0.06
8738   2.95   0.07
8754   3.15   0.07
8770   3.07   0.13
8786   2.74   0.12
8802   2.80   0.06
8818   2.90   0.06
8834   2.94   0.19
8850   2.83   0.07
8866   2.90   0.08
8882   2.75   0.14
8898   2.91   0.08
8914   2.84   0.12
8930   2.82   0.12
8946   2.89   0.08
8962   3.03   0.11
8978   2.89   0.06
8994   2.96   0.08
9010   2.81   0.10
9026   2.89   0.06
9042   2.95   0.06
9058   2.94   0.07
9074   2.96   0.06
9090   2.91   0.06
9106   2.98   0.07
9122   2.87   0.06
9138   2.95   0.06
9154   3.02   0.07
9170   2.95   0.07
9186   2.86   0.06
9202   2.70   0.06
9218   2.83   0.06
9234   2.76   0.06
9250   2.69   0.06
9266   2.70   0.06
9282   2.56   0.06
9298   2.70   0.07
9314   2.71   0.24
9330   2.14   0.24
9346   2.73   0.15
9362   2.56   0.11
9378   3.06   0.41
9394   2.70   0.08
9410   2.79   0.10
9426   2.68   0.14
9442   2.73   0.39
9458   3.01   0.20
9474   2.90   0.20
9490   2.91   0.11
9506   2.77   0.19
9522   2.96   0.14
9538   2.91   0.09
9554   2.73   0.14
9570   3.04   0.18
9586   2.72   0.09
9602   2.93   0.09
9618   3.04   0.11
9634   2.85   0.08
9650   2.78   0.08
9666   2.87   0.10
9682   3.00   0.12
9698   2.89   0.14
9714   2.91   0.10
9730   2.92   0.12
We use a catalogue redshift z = 0.30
